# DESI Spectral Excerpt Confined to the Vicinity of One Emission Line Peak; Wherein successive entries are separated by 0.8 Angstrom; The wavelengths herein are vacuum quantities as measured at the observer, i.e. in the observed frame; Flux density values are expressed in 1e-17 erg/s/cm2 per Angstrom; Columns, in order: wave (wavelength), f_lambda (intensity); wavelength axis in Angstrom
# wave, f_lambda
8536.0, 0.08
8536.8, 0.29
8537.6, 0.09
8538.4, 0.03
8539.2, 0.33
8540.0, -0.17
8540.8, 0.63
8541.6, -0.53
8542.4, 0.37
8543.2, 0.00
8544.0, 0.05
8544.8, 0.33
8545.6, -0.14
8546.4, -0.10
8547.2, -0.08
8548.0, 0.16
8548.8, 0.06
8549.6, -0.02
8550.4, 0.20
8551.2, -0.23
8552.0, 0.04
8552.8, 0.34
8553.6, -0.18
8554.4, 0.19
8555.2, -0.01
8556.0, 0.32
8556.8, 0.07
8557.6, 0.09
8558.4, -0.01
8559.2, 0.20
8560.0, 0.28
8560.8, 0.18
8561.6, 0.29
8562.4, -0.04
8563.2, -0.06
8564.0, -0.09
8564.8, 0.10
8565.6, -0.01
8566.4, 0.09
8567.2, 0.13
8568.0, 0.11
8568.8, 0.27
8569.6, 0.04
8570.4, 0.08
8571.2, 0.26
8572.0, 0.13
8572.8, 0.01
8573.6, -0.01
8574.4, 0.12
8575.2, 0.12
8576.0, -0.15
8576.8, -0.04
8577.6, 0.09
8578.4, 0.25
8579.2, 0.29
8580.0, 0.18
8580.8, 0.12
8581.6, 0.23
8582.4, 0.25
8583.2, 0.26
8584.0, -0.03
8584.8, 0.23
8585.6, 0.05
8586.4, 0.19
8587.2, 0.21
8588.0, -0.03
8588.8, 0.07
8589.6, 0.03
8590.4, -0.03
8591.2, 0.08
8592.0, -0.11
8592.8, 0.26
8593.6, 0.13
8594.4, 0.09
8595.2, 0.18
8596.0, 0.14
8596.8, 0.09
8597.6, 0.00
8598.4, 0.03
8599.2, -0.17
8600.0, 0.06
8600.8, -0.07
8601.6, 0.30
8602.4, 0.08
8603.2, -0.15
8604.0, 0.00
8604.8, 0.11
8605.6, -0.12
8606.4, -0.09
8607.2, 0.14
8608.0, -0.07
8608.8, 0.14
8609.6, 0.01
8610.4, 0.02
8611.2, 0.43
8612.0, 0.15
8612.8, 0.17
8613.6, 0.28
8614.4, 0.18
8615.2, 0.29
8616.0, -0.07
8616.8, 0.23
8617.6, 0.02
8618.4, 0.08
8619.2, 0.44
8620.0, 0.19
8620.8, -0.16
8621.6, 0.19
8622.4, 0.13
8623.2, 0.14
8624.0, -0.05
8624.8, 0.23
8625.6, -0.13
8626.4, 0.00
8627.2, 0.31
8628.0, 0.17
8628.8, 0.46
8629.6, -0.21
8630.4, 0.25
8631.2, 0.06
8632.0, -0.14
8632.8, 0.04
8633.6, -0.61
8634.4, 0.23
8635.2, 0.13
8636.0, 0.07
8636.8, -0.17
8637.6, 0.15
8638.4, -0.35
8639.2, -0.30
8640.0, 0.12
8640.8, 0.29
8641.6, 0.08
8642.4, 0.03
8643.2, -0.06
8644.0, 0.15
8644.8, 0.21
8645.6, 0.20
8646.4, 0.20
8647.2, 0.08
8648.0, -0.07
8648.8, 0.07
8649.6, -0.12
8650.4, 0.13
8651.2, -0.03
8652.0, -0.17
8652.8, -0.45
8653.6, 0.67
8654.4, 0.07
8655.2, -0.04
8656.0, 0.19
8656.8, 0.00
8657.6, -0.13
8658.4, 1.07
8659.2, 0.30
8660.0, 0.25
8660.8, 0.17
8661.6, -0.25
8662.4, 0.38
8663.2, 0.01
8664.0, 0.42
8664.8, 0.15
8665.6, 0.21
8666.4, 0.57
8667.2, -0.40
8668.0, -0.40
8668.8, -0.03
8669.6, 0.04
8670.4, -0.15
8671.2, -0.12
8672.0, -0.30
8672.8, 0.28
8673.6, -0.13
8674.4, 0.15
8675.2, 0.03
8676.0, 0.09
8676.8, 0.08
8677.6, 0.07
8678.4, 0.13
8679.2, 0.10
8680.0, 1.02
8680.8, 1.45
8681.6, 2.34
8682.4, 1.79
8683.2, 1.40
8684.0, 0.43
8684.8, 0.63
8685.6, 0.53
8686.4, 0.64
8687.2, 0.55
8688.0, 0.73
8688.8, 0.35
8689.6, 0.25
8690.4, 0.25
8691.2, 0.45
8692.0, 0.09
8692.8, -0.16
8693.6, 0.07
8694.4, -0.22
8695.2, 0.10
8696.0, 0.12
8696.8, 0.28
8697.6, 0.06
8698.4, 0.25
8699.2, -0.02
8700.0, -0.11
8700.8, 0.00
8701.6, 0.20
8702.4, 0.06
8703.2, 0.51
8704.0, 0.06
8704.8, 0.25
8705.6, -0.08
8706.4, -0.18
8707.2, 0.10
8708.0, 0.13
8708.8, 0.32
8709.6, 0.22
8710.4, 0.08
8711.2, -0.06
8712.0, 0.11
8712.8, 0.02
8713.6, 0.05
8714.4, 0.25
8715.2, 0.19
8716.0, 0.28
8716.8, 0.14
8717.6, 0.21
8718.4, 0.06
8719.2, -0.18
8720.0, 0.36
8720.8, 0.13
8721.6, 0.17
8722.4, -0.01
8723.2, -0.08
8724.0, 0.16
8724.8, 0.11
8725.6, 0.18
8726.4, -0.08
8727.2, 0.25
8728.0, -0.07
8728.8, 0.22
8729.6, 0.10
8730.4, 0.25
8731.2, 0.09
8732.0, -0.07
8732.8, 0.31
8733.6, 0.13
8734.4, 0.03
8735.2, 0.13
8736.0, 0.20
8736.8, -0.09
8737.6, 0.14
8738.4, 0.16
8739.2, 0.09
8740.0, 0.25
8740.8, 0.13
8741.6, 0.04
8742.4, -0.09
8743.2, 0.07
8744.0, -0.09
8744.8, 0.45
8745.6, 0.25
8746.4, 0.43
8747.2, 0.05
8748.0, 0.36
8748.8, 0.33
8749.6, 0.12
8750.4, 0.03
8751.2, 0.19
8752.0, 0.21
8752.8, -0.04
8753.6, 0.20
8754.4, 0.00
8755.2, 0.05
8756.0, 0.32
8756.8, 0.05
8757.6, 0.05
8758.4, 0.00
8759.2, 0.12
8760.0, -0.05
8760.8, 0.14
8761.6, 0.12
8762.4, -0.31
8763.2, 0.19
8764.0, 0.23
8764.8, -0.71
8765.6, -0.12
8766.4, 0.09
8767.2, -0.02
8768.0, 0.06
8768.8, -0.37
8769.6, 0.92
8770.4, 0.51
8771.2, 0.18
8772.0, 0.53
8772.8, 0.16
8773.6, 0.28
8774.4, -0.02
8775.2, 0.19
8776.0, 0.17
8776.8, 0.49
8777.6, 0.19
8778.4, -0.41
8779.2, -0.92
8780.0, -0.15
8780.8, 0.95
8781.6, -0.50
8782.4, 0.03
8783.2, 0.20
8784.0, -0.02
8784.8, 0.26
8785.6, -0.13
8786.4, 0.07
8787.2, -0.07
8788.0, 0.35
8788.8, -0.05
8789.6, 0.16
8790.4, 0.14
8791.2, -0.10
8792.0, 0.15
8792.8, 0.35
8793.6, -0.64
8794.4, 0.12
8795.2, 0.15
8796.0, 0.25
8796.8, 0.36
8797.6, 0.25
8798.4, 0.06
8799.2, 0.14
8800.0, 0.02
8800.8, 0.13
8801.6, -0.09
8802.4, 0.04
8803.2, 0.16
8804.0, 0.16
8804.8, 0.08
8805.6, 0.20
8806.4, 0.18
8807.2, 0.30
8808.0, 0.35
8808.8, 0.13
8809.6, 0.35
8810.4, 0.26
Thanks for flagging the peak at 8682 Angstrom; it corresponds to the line H-beta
